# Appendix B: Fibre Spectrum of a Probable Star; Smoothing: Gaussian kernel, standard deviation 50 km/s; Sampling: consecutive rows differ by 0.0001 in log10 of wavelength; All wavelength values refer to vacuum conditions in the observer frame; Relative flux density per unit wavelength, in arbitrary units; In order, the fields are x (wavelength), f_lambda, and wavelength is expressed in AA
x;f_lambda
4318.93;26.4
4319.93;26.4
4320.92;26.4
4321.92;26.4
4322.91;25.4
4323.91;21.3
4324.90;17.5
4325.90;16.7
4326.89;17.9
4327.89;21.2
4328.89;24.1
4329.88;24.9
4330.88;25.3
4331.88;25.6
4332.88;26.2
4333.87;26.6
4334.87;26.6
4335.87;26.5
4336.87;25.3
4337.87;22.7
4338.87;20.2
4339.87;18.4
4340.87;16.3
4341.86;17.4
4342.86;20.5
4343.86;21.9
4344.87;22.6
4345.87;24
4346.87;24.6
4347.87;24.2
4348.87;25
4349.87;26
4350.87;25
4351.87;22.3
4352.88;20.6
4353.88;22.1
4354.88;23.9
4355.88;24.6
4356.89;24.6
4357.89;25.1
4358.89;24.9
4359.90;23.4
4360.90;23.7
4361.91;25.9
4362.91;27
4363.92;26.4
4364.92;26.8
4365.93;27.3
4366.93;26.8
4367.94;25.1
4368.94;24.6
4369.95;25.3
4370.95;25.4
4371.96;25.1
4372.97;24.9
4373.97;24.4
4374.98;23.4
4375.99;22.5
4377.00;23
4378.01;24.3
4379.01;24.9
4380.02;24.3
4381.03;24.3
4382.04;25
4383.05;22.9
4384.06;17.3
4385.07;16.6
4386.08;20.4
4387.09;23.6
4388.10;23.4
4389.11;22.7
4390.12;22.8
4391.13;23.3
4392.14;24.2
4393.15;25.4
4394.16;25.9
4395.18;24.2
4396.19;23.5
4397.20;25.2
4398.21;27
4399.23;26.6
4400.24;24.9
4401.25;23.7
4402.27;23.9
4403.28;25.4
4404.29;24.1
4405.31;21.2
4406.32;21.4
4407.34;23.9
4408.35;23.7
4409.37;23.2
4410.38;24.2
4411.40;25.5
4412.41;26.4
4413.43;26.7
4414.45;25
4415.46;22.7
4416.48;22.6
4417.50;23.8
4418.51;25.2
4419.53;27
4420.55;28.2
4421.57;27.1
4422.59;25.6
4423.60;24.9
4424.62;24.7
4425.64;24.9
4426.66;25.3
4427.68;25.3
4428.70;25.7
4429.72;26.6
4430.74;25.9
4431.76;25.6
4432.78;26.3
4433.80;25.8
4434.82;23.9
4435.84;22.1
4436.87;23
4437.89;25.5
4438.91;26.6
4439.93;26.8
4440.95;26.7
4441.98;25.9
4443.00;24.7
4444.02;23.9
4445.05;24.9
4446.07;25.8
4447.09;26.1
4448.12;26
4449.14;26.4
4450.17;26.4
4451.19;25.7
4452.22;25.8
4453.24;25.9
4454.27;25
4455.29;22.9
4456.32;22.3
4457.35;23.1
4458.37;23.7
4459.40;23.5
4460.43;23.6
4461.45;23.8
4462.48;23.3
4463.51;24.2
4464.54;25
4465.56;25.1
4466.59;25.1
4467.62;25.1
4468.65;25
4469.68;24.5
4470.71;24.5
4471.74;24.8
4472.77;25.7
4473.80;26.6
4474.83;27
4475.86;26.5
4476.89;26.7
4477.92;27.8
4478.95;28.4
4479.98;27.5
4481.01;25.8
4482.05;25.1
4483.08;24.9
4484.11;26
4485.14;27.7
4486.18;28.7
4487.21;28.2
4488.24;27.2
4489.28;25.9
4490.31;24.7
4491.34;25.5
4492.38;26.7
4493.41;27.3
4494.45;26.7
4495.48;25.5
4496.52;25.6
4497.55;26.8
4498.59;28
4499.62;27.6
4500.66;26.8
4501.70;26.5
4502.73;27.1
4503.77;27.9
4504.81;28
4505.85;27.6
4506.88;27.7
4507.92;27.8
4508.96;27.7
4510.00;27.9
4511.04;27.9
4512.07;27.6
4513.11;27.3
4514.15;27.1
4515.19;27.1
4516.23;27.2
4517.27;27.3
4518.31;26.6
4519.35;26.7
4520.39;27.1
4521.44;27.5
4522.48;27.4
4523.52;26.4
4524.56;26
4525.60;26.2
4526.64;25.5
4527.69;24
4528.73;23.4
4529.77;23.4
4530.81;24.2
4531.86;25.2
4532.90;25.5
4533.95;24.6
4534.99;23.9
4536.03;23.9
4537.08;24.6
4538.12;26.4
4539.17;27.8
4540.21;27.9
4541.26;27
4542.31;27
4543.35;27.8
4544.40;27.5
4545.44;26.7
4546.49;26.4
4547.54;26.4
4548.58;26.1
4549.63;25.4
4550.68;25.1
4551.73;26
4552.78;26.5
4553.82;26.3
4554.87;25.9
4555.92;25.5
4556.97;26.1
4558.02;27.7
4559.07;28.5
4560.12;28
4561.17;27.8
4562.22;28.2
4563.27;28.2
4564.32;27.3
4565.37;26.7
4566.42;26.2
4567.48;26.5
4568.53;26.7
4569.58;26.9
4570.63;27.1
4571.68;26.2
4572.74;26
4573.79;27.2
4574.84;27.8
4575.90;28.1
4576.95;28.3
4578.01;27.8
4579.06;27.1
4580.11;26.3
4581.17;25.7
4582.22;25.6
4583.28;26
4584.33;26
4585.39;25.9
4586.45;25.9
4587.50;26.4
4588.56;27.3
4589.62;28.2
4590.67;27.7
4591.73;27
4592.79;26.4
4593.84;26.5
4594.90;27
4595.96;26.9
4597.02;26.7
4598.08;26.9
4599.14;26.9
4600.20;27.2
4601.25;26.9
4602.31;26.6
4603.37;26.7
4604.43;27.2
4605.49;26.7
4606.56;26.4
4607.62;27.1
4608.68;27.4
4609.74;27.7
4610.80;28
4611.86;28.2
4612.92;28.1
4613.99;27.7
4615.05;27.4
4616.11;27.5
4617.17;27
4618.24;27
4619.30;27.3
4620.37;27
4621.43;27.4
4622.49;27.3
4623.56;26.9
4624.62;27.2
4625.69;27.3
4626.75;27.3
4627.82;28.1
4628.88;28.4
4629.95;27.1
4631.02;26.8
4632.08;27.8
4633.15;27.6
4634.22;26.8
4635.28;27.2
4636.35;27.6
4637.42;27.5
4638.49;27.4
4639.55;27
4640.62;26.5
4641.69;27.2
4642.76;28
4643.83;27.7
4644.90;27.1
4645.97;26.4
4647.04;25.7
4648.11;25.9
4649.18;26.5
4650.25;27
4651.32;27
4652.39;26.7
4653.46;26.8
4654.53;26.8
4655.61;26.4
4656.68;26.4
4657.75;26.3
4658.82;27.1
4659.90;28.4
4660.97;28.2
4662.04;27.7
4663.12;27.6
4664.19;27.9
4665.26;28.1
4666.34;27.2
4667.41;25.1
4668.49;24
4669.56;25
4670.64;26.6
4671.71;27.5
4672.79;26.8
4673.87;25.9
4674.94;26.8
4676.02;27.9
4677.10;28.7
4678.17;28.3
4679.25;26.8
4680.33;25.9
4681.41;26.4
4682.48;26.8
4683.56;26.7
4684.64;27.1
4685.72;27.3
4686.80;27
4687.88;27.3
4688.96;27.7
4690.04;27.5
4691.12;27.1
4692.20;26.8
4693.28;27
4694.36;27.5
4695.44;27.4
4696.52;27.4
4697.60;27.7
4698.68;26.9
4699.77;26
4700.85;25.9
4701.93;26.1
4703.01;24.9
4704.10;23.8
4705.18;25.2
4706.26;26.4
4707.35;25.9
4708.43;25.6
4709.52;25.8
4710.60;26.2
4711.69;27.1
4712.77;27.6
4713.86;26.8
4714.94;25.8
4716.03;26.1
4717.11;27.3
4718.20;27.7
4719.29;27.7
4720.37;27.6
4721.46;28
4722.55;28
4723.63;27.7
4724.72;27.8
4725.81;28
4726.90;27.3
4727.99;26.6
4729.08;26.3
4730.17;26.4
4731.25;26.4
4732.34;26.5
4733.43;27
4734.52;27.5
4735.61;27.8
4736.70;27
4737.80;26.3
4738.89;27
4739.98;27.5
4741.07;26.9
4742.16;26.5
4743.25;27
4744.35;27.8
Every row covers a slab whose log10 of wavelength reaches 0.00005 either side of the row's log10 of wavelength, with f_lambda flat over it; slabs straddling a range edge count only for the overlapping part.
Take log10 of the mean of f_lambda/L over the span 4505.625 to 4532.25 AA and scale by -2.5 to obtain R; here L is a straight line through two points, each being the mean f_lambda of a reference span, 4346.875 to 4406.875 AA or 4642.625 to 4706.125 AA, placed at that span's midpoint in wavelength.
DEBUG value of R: -0.05 mag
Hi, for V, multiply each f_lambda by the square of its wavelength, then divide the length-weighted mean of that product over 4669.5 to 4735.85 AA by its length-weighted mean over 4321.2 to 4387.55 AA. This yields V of 1.33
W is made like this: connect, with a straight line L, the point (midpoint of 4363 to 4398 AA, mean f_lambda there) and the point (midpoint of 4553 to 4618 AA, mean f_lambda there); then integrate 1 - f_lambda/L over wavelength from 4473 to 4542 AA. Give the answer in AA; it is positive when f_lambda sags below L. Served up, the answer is -1.8 AA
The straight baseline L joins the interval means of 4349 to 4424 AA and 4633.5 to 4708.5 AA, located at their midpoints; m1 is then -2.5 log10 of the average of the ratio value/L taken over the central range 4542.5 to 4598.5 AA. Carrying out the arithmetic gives -0.04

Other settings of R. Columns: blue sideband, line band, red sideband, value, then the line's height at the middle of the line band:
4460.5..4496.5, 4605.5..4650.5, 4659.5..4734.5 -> -0.03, 26.6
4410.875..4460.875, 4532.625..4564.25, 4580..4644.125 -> 0.00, 26.4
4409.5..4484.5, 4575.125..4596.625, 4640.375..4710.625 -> -0.03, 26.2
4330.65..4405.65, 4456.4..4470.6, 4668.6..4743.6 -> 0.02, 24.7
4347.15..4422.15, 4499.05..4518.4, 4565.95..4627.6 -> -0.06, 25.9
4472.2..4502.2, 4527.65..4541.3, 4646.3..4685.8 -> 0.07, 26.7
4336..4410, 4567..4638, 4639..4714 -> -0.04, 26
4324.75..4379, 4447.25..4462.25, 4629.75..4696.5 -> 0.01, 24.8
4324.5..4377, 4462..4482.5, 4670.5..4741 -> -0.04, 24.8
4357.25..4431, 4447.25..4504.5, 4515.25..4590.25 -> -0.01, 25.5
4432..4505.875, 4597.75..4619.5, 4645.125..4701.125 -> -0.03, 26.5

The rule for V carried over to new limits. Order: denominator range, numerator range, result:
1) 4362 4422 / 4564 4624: 1.21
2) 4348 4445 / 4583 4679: 1.22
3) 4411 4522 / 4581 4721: 1.13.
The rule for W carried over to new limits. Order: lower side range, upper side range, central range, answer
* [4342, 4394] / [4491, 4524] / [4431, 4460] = 0.74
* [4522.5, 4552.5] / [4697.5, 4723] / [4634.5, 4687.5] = -1.35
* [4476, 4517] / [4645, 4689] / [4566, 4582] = 0.02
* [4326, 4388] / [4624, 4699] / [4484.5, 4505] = -1.41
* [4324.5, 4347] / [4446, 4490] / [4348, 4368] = -1.73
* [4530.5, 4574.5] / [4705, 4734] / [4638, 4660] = -0.12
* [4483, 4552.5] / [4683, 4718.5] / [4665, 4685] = -0.07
